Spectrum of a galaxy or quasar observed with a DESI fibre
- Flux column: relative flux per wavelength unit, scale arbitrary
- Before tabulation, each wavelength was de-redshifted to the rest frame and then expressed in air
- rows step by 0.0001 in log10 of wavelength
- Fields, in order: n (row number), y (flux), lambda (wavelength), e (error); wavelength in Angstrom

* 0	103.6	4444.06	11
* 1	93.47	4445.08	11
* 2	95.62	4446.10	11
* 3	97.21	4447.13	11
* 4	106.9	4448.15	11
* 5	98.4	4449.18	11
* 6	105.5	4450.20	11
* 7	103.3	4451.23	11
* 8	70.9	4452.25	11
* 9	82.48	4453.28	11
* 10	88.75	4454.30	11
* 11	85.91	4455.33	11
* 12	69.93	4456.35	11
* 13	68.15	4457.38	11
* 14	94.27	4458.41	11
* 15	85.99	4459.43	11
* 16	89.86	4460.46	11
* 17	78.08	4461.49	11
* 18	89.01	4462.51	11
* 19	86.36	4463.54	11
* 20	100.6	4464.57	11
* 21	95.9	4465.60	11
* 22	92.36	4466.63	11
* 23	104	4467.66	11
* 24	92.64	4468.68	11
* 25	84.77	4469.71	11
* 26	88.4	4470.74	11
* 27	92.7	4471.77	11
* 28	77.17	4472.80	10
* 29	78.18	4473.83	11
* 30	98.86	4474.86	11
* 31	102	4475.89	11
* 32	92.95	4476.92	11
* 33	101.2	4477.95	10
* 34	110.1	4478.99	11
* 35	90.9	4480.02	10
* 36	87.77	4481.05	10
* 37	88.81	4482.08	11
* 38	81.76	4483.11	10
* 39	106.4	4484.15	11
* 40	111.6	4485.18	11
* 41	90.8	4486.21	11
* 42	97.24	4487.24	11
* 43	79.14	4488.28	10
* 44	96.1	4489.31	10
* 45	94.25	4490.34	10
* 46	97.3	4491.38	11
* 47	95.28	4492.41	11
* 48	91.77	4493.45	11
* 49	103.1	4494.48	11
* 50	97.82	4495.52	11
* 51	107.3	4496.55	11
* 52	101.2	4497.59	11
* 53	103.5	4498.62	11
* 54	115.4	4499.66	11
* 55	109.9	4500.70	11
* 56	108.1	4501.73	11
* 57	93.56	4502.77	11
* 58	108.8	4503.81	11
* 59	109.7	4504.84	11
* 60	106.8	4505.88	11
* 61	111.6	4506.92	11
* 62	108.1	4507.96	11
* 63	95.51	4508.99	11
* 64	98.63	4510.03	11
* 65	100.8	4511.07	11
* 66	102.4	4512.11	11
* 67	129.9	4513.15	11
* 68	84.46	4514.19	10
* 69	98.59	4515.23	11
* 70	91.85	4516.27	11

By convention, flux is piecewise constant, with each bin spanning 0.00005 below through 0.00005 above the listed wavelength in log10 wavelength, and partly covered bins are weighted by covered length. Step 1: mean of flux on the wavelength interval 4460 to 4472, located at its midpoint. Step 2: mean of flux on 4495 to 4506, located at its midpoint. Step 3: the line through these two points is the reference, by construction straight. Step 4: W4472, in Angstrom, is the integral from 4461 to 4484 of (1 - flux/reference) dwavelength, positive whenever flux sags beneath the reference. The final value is 0.50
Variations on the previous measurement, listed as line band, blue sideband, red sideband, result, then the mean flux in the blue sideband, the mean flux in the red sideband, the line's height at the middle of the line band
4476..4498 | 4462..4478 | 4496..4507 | 0.8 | 92.1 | 107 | 100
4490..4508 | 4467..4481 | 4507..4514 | -0.4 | 93.2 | 105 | 101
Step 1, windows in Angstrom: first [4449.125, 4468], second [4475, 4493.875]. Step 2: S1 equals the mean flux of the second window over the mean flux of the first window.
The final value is 1.1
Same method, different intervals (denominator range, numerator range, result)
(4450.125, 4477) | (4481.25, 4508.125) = 1.13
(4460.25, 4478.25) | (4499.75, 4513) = 1.16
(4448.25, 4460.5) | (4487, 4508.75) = 1.16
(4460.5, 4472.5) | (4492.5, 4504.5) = 1.14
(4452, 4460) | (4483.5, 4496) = 1.19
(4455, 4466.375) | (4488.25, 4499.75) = 1.15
